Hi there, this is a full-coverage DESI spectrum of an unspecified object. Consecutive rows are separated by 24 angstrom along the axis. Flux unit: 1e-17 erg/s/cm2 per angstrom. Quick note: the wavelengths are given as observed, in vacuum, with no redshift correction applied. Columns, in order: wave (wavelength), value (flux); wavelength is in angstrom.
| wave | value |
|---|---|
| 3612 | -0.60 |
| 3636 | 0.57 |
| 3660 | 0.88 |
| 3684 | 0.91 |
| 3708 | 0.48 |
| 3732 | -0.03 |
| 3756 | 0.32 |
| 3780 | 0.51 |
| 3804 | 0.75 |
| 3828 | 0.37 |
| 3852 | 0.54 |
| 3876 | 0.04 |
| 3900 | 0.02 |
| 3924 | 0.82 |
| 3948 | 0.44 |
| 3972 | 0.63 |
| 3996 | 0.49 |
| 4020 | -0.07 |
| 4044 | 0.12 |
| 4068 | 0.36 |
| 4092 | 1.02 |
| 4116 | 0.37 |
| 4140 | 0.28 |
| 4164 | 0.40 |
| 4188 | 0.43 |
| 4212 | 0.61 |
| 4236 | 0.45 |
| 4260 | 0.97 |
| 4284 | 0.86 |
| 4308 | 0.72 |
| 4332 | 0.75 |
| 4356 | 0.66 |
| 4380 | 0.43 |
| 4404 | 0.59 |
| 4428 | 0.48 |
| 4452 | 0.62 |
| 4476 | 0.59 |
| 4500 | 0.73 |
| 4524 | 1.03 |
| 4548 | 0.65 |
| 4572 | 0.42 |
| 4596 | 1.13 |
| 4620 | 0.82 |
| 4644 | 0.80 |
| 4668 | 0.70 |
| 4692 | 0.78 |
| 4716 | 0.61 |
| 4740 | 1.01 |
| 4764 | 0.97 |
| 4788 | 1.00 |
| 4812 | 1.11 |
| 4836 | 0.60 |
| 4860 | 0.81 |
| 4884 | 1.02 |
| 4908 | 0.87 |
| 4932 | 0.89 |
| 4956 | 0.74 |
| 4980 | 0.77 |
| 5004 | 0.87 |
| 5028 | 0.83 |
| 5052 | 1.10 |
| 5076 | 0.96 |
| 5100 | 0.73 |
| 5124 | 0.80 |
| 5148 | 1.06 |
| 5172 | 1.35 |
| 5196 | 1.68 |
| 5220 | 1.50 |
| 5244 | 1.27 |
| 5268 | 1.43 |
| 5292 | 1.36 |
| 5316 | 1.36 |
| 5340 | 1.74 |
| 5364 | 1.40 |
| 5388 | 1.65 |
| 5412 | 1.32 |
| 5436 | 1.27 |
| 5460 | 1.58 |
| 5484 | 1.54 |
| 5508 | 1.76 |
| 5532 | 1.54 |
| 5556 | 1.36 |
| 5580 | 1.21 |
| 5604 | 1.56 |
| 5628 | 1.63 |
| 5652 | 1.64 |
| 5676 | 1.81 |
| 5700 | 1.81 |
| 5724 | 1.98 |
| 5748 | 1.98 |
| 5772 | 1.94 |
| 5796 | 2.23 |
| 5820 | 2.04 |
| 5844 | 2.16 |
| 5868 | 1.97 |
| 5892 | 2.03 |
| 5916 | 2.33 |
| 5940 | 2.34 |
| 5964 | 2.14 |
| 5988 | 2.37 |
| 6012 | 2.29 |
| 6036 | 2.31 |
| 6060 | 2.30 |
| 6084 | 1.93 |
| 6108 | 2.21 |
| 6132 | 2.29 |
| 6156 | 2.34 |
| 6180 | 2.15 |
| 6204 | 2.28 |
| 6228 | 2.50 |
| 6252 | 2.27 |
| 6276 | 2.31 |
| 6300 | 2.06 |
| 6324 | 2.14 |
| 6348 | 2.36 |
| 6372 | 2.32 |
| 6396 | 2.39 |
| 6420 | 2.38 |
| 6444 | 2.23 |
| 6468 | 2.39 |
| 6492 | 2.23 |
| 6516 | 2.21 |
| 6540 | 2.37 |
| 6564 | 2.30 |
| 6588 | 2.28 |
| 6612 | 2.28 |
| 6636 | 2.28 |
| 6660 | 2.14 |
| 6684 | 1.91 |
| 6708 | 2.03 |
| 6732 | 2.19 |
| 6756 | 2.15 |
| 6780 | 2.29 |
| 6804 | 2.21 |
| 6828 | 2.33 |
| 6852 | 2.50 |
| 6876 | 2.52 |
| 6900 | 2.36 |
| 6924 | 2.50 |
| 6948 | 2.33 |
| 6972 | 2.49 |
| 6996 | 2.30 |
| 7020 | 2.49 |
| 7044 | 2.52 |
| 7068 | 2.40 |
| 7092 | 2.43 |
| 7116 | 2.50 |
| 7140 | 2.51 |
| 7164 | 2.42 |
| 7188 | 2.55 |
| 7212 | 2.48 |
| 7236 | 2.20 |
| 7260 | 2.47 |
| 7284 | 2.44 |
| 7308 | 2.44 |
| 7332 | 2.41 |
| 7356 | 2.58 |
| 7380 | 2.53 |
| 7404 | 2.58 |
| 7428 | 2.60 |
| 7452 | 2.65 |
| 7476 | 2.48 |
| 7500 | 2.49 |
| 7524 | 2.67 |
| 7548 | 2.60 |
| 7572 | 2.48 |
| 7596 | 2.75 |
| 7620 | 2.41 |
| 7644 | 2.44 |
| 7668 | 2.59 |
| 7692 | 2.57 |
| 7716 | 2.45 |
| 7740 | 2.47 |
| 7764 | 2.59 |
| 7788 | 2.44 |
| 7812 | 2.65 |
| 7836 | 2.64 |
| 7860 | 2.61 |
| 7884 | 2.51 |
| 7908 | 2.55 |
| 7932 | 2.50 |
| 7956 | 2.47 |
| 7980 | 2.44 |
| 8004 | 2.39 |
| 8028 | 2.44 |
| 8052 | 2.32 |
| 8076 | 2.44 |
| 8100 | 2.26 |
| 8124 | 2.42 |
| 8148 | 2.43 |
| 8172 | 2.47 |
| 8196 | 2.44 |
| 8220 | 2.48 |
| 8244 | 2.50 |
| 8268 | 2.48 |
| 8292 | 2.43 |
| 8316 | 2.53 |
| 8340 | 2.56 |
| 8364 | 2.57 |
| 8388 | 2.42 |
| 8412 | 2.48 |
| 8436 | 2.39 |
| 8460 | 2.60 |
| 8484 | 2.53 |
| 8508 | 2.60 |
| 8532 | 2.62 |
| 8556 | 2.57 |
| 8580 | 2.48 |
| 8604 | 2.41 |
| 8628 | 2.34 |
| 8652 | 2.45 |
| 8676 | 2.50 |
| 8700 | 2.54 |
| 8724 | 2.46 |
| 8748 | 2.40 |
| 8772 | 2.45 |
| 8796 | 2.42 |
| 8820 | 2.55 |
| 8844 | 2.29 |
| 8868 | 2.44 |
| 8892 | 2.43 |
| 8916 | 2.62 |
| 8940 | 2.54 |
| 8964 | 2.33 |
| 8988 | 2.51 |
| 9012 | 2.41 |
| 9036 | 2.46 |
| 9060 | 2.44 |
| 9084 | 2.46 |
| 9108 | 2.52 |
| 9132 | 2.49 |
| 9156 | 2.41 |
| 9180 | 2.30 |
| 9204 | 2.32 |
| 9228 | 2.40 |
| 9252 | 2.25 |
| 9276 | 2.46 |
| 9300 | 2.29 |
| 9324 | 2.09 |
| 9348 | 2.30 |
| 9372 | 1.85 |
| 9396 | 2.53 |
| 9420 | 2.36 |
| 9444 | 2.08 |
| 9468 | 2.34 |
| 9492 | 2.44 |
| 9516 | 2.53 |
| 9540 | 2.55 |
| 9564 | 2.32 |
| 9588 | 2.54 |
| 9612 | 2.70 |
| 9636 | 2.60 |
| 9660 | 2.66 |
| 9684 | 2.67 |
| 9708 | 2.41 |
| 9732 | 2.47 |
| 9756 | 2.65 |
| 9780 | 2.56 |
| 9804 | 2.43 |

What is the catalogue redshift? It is 0.294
